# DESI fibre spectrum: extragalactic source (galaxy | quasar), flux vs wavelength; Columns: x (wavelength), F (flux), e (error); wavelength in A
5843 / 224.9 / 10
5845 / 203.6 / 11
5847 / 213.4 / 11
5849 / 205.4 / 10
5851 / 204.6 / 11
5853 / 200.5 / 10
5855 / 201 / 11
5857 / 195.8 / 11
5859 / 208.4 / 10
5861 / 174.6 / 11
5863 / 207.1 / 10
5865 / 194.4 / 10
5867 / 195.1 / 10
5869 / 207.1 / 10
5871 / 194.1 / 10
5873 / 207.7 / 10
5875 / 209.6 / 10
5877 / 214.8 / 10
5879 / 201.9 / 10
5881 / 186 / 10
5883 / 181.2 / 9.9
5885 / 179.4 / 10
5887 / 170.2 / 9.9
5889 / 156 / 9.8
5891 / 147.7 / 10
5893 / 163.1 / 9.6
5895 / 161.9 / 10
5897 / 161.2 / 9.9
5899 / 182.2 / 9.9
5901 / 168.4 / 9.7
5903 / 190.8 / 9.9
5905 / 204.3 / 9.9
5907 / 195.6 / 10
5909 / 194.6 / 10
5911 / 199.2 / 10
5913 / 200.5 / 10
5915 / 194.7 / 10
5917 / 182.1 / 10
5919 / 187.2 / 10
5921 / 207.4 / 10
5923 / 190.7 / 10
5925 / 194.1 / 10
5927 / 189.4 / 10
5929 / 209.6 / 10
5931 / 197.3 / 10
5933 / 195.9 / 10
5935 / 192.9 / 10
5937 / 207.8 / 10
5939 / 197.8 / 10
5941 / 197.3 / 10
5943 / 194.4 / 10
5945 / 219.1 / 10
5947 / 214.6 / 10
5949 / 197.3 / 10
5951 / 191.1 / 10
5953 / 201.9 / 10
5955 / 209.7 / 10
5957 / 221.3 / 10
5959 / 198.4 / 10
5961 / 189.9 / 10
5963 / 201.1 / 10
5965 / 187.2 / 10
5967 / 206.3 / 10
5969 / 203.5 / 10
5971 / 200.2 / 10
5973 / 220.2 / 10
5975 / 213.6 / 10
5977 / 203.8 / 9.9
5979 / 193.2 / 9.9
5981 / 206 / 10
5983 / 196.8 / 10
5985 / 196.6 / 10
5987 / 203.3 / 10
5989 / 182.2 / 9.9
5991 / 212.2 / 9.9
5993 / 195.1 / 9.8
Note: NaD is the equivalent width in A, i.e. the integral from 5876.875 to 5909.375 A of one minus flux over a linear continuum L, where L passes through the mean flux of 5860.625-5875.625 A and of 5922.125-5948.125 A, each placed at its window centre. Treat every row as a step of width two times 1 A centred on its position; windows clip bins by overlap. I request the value 3.4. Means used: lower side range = 199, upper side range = 200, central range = 179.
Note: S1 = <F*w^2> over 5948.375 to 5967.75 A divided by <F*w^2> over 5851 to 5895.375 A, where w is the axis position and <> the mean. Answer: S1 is 1.09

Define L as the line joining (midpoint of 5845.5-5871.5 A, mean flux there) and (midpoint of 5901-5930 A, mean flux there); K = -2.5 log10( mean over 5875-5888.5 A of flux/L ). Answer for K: 0.05 mag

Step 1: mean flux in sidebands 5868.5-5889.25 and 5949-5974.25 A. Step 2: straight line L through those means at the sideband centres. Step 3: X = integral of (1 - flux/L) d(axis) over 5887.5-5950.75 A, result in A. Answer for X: 2.4 A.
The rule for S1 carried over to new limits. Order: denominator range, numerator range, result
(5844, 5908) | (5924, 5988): 1.09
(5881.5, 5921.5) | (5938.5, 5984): 1.14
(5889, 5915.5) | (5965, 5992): 1.15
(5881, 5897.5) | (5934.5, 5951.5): 1.24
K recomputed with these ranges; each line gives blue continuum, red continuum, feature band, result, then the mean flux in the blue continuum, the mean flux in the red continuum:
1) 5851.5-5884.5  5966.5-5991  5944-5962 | -0.02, 199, 202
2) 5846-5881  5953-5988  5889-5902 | 0.23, 202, 203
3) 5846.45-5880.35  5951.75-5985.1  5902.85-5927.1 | 0.04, 202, 203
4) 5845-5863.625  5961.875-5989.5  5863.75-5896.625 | 0.09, 201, 201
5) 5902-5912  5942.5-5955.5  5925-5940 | 0.02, 197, 204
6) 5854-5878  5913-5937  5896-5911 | 0.06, 201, 195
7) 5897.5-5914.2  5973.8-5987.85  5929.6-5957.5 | -0.03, 191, 202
